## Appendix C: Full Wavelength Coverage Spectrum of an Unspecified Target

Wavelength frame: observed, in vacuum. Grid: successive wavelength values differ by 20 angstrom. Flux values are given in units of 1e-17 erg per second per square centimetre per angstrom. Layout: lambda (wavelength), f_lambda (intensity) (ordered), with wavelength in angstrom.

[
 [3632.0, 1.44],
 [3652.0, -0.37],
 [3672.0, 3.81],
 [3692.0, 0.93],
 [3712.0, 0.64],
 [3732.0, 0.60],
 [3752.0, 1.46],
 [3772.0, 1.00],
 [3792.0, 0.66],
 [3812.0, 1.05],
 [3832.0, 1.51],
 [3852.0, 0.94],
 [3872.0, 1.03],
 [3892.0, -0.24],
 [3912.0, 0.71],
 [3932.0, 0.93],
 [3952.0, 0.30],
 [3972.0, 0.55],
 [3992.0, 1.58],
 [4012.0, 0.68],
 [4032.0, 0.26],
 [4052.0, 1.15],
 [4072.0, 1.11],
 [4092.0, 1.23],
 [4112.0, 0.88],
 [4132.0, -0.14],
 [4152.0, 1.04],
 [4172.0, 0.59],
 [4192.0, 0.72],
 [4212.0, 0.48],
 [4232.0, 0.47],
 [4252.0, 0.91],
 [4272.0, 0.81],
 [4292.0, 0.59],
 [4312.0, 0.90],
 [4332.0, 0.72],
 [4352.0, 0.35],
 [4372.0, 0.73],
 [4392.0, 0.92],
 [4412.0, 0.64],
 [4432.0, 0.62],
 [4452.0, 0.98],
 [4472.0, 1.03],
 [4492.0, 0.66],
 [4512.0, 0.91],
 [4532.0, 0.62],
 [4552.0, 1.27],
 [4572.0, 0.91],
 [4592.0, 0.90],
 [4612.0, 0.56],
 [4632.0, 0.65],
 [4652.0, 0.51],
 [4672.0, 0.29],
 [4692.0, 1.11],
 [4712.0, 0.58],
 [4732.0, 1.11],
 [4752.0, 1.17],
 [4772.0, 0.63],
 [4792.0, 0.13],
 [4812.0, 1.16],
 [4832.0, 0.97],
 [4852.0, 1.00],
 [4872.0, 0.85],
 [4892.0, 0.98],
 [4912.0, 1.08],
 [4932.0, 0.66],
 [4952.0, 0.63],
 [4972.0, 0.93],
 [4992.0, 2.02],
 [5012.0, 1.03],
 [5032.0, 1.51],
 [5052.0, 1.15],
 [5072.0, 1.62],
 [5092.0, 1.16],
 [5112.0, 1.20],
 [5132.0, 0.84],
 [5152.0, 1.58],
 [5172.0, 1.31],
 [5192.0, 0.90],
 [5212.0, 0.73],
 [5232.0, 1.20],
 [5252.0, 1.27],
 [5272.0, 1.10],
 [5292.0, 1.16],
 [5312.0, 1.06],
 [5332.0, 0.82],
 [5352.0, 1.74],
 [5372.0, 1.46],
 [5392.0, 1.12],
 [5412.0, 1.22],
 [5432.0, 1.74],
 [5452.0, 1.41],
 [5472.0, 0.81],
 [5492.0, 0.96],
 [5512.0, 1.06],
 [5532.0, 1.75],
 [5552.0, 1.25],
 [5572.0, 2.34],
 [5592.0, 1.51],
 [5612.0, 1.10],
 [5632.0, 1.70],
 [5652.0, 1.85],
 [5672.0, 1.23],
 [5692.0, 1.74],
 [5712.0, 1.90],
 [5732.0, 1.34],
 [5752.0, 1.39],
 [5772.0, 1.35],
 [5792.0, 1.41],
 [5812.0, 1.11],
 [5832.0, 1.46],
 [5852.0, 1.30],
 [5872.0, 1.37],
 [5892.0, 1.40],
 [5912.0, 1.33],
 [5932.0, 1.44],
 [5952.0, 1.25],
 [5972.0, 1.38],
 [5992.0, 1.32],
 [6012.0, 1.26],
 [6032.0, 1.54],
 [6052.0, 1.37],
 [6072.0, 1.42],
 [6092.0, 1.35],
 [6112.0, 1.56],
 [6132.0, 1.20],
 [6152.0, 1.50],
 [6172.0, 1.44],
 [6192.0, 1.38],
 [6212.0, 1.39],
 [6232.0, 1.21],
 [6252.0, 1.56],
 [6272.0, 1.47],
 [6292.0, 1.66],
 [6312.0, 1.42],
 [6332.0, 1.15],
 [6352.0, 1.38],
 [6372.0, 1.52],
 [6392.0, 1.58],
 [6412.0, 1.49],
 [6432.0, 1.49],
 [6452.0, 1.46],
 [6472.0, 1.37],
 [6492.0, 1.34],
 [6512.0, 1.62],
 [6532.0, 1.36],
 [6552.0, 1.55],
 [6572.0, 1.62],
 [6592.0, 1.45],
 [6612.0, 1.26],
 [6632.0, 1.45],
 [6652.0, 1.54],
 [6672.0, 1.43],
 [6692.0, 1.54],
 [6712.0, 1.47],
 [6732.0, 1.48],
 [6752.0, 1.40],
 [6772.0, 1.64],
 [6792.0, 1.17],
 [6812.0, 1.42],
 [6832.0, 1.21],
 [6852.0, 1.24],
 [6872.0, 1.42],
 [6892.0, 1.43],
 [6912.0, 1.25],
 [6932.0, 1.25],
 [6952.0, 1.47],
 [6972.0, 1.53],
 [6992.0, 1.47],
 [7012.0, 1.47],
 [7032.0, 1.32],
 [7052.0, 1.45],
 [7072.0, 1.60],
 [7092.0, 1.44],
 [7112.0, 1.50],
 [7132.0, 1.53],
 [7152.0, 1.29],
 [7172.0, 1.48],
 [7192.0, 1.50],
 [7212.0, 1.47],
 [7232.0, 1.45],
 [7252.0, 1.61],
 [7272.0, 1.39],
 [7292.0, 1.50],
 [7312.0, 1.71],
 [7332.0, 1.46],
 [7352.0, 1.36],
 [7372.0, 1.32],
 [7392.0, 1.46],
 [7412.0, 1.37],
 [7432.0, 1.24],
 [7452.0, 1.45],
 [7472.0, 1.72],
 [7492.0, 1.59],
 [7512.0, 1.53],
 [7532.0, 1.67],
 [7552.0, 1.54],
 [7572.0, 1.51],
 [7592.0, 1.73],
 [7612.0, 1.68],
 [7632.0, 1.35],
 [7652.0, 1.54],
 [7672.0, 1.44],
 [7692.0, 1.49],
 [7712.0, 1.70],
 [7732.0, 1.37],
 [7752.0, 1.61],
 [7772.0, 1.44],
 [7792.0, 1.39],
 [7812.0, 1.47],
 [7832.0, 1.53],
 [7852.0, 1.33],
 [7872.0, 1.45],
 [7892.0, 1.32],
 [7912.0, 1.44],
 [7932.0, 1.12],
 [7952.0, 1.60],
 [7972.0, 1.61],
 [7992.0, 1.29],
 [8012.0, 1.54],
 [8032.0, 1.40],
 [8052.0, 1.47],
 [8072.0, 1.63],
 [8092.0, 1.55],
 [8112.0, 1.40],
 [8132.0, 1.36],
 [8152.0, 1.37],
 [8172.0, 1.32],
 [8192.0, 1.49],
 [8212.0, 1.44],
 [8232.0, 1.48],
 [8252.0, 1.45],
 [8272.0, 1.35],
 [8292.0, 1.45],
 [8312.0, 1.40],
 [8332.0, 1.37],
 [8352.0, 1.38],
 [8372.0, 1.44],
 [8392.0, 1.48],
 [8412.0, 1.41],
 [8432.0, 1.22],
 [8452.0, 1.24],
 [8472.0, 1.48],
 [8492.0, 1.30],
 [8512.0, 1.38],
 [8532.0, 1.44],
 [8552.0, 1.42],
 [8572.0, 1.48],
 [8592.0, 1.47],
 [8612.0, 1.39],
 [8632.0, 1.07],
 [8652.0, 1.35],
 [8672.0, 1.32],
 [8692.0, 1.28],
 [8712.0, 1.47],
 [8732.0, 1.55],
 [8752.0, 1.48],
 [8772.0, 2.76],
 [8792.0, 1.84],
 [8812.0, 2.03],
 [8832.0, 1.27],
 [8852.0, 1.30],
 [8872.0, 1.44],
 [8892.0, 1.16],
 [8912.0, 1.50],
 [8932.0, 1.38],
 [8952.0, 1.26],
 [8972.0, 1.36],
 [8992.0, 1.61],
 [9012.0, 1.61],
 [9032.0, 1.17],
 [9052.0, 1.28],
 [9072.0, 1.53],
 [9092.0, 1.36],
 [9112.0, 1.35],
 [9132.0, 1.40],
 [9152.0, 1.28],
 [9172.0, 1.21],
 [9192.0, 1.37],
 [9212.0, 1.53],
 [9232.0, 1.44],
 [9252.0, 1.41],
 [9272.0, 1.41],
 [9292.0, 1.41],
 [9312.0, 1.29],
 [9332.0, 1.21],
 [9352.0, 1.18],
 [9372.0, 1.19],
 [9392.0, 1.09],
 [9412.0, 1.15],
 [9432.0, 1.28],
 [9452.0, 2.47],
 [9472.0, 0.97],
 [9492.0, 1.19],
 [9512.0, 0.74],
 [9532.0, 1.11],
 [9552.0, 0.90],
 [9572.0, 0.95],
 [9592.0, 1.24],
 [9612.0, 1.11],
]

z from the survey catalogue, 0.337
